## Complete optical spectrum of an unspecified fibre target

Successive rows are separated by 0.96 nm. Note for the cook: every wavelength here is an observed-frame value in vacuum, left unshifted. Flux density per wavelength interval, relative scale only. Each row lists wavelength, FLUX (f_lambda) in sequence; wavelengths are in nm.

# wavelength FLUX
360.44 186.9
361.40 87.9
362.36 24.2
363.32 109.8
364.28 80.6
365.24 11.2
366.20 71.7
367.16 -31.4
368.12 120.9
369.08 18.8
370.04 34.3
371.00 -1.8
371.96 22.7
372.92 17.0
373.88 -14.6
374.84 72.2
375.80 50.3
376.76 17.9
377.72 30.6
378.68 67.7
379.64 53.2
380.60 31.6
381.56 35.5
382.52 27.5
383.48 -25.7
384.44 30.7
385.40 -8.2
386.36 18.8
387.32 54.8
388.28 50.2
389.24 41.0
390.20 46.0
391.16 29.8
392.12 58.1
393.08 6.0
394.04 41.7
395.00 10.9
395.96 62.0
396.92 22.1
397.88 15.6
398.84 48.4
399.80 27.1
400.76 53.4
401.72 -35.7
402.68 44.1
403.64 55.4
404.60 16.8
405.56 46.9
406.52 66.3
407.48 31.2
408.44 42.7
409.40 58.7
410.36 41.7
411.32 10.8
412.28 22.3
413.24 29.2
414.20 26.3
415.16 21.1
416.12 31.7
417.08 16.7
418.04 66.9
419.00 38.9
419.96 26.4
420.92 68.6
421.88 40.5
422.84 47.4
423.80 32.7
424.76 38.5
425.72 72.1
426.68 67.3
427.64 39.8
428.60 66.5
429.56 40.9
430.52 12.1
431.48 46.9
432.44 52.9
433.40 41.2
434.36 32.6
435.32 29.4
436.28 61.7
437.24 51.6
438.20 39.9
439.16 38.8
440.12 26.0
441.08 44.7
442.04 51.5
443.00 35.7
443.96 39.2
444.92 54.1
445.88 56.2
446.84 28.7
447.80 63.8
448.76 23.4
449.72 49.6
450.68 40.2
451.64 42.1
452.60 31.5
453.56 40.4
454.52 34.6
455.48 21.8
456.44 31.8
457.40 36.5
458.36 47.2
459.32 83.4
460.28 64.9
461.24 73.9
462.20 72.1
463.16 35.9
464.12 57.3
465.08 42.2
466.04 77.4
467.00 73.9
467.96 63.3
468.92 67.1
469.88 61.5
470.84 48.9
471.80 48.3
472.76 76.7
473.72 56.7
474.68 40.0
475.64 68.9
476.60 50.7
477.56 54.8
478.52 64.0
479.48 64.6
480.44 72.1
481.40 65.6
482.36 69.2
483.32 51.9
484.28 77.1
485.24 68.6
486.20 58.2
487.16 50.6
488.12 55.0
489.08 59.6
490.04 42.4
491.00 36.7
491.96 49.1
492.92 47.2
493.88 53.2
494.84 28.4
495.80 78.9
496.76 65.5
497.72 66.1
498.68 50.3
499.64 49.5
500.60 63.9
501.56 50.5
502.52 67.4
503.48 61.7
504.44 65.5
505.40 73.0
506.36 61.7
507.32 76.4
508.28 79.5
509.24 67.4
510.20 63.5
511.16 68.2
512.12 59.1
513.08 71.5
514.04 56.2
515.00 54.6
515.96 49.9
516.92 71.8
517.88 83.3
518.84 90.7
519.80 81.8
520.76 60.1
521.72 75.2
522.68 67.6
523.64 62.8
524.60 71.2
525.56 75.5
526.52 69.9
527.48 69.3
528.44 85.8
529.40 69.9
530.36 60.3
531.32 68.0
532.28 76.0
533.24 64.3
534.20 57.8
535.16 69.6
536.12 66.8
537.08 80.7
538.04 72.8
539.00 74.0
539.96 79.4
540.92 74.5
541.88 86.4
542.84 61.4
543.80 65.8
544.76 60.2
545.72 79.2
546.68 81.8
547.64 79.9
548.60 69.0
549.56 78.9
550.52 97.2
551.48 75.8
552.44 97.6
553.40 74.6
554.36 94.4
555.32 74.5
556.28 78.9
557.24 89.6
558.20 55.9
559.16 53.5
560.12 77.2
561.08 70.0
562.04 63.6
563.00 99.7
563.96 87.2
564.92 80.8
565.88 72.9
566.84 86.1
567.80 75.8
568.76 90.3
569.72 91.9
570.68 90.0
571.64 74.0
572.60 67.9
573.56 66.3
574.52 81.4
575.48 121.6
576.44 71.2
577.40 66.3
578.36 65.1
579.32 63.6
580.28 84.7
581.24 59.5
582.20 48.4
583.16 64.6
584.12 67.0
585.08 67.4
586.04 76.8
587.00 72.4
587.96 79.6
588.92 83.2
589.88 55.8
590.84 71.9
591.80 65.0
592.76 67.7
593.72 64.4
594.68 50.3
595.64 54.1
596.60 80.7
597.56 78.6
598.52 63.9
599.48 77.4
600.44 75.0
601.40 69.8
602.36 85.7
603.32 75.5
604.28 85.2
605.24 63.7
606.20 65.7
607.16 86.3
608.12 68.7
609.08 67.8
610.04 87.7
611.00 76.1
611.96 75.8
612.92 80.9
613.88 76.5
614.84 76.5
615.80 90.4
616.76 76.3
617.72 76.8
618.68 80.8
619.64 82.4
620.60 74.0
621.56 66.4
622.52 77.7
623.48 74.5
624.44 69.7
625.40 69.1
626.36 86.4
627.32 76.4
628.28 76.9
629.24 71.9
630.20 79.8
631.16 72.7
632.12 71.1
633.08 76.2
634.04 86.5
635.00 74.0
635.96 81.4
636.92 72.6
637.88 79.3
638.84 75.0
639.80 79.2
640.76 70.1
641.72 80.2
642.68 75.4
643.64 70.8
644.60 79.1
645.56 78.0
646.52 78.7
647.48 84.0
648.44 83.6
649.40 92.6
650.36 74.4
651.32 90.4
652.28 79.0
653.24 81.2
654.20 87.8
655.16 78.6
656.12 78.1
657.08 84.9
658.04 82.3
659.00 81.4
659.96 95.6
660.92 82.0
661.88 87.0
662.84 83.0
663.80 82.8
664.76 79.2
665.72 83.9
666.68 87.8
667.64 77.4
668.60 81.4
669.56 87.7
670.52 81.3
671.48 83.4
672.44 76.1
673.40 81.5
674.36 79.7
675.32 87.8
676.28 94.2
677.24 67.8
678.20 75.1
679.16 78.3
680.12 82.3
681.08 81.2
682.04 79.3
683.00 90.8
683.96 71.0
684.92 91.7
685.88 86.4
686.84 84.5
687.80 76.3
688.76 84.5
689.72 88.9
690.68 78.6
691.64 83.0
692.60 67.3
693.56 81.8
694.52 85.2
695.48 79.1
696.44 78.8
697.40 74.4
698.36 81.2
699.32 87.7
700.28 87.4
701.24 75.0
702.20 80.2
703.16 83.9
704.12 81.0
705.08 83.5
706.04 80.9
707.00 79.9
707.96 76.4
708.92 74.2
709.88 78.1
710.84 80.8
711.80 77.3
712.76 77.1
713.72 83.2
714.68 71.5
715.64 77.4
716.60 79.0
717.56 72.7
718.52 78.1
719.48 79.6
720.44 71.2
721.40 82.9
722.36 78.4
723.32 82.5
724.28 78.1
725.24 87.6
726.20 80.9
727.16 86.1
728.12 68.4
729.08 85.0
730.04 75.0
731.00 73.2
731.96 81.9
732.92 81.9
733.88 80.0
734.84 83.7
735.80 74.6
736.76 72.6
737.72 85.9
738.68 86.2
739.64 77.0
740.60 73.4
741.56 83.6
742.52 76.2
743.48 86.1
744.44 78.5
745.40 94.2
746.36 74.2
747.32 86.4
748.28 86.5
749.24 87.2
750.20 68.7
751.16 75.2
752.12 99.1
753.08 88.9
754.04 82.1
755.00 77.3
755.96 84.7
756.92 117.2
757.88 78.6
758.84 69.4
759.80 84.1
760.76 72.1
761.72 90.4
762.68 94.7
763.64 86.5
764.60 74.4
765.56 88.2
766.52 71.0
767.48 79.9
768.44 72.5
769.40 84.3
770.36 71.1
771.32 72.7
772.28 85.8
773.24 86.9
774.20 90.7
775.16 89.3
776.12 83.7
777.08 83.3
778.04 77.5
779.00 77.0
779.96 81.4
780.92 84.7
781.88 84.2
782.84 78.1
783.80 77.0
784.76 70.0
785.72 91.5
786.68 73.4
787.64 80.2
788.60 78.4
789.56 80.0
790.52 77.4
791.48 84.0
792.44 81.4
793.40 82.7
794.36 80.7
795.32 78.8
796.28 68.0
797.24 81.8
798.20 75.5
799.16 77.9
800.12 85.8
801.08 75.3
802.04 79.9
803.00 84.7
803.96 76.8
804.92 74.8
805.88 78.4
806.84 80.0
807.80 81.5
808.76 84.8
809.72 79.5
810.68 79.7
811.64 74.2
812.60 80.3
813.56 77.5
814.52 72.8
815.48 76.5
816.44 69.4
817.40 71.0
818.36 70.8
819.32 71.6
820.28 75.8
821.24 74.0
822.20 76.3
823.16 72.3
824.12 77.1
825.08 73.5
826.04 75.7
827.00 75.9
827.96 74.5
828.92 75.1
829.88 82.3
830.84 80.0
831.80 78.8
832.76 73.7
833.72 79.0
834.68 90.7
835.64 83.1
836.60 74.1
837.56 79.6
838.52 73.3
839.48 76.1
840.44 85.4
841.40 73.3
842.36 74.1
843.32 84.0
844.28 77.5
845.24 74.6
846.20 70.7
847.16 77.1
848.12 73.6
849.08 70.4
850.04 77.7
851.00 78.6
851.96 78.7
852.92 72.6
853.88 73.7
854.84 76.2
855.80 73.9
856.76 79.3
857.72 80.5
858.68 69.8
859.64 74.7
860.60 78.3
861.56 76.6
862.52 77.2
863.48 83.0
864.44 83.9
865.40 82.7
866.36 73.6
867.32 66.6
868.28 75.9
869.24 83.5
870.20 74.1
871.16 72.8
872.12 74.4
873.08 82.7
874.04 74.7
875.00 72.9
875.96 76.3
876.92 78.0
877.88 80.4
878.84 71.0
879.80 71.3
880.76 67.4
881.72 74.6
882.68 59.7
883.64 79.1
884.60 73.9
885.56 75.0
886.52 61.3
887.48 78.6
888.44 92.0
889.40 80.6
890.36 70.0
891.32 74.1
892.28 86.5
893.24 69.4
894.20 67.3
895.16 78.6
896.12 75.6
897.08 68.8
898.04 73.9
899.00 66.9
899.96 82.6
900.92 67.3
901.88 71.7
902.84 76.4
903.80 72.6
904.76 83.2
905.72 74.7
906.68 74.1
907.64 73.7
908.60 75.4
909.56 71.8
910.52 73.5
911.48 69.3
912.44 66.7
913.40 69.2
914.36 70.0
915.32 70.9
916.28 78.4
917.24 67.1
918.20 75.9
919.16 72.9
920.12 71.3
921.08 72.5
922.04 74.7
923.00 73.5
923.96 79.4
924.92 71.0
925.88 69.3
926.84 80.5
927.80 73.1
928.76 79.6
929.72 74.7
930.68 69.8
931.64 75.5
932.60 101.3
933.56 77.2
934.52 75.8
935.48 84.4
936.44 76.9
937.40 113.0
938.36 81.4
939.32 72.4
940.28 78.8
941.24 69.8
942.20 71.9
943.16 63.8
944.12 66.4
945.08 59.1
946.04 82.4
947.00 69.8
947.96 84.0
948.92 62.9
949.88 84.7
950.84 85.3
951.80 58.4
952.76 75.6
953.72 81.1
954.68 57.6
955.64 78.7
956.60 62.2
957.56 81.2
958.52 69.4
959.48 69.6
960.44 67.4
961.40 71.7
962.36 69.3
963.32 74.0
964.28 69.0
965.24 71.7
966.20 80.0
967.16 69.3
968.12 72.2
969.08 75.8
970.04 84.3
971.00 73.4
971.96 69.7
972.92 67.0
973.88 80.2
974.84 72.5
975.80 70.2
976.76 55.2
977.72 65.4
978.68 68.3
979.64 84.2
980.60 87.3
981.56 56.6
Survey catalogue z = 0.15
